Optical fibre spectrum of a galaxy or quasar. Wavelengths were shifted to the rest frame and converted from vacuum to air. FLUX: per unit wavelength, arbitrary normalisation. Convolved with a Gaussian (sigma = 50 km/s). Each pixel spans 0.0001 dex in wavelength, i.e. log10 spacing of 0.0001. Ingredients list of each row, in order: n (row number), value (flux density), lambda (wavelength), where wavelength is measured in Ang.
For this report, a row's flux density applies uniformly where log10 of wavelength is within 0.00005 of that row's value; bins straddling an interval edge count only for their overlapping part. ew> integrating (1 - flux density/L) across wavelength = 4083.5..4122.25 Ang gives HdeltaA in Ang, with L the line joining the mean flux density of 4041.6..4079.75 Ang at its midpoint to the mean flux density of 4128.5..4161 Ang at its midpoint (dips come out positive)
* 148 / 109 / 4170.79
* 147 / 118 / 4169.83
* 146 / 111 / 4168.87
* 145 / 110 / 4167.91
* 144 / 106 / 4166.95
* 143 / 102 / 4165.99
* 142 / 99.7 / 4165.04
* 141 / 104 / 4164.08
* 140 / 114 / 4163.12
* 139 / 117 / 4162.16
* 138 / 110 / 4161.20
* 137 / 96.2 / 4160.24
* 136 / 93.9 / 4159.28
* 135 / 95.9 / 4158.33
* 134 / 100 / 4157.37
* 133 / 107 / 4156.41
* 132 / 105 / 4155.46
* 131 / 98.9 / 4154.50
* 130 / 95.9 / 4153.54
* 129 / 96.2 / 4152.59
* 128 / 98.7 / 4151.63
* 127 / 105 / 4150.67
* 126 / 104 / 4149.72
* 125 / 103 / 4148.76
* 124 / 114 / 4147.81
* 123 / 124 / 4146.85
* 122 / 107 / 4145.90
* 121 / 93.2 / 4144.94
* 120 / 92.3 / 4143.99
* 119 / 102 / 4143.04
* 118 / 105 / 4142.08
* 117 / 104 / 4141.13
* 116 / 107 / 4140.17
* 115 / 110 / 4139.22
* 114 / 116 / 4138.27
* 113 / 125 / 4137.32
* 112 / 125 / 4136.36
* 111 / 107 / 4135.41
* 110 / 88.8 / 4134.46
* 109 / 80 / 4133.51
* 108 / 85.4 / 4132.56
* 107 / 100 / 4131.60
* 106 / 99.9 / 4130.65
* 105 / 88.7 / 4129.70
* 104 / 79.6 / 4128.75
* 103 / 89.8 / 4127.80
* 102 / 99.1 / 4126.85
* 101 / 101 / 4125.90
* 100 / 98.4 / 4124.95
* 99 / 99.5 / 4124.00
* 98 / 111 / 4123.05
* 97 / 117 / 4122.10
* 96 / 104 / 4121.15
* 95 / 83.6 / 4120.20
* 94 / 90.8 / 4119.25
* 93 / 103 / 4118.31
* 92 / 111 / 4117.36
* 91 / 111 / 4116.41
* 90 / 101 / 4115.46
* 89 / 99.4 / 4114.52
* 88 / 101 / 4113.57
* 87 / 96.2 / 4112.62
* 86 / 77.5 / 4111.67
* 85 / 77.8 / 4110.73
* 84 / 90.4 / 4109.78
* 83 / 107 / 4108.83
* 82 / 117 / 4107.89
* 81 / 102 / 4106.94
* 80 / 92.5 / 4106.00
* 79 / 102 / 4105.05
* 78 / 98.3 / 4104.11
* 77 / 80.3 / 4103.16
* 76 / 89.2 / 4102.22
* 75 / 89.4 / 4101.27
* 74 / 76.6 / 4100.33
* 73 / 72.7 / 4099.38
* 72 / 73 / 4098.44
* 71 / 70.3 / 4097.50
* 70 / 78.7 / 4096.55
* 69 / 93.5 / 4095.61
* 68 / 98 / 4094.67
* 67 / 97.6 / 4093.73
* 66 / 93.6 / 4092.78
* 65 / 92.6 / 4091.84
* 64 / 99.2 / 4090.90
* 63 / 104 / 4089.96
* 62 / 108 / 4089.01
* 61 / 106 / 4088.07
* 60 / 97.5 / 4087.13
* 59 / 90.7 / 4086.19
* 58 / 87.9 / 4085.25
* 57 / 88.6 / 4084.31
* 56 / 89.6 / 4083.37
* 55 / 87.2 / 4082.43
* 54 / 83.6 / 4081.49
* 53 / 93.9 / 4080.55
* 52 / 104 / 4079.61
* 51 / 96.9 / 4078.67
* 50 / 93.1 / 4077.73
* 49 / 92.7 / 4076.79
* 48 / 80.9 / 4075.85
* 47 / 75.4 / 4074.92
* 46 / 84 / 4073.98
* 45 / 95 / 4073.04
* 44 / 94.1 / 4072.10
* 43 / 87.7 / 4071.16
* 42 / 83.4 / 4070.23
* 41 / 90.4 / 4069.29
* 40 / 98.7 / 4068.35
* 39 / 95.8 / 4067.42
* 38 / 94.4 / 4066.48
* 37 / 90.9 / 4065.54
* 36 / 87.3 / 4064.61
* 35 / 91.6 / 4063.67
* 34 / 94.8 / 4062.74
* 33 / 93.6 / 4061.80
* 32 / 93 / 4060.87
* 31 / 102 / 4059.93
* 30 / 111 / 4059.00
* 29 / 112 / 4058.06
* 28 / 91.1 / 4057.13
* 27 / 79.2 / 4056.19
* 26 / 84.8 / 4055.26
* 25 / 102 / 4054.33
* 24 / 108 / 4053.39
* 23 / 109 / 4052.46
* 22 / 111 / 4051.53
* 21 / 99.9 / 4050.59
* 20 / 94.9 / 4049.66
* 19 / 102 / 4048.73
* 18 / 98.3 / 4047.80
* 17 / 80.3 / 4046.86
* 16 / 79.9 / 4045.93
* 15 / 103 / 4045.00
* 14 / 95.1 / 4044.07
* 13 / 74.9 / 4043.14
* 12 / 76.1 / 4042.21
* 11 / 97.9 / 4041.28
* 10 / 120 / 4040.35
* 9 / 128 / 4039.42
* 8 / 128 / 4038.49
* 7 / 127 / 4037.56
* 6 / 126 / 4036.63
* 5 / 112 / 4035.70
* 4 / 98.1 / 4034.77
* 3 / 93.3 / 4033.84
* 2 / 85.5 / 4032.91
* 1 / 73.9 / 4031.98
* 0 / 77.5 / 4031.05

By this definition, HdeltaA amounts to 1.4 Ang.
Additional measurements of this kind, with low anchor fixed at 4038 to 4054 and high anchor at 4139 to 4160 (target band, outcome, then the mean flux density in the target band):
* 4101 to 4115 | 1.0 Ang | 94.7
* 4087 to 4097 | 0.4 Ang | 97.2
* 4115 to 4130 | 0.4 Ang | 99.4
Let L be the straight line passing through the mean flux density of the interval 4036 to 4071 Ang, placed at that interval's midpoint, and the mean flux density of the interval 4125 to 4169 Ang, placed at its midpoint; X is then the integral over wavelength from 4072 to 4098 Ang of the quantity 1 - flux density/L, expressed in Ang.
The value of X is 2.1 Ang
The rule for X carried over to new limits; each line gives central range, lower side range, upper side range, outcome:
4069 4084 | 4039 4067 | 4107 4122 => 1.24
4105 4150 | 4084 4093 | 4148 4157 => -0.38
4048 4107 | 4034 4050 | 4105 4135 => 4.10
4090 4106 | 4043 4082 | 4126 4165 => 1.47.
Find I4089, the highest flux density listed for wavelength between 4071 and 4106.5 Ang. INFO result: 108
